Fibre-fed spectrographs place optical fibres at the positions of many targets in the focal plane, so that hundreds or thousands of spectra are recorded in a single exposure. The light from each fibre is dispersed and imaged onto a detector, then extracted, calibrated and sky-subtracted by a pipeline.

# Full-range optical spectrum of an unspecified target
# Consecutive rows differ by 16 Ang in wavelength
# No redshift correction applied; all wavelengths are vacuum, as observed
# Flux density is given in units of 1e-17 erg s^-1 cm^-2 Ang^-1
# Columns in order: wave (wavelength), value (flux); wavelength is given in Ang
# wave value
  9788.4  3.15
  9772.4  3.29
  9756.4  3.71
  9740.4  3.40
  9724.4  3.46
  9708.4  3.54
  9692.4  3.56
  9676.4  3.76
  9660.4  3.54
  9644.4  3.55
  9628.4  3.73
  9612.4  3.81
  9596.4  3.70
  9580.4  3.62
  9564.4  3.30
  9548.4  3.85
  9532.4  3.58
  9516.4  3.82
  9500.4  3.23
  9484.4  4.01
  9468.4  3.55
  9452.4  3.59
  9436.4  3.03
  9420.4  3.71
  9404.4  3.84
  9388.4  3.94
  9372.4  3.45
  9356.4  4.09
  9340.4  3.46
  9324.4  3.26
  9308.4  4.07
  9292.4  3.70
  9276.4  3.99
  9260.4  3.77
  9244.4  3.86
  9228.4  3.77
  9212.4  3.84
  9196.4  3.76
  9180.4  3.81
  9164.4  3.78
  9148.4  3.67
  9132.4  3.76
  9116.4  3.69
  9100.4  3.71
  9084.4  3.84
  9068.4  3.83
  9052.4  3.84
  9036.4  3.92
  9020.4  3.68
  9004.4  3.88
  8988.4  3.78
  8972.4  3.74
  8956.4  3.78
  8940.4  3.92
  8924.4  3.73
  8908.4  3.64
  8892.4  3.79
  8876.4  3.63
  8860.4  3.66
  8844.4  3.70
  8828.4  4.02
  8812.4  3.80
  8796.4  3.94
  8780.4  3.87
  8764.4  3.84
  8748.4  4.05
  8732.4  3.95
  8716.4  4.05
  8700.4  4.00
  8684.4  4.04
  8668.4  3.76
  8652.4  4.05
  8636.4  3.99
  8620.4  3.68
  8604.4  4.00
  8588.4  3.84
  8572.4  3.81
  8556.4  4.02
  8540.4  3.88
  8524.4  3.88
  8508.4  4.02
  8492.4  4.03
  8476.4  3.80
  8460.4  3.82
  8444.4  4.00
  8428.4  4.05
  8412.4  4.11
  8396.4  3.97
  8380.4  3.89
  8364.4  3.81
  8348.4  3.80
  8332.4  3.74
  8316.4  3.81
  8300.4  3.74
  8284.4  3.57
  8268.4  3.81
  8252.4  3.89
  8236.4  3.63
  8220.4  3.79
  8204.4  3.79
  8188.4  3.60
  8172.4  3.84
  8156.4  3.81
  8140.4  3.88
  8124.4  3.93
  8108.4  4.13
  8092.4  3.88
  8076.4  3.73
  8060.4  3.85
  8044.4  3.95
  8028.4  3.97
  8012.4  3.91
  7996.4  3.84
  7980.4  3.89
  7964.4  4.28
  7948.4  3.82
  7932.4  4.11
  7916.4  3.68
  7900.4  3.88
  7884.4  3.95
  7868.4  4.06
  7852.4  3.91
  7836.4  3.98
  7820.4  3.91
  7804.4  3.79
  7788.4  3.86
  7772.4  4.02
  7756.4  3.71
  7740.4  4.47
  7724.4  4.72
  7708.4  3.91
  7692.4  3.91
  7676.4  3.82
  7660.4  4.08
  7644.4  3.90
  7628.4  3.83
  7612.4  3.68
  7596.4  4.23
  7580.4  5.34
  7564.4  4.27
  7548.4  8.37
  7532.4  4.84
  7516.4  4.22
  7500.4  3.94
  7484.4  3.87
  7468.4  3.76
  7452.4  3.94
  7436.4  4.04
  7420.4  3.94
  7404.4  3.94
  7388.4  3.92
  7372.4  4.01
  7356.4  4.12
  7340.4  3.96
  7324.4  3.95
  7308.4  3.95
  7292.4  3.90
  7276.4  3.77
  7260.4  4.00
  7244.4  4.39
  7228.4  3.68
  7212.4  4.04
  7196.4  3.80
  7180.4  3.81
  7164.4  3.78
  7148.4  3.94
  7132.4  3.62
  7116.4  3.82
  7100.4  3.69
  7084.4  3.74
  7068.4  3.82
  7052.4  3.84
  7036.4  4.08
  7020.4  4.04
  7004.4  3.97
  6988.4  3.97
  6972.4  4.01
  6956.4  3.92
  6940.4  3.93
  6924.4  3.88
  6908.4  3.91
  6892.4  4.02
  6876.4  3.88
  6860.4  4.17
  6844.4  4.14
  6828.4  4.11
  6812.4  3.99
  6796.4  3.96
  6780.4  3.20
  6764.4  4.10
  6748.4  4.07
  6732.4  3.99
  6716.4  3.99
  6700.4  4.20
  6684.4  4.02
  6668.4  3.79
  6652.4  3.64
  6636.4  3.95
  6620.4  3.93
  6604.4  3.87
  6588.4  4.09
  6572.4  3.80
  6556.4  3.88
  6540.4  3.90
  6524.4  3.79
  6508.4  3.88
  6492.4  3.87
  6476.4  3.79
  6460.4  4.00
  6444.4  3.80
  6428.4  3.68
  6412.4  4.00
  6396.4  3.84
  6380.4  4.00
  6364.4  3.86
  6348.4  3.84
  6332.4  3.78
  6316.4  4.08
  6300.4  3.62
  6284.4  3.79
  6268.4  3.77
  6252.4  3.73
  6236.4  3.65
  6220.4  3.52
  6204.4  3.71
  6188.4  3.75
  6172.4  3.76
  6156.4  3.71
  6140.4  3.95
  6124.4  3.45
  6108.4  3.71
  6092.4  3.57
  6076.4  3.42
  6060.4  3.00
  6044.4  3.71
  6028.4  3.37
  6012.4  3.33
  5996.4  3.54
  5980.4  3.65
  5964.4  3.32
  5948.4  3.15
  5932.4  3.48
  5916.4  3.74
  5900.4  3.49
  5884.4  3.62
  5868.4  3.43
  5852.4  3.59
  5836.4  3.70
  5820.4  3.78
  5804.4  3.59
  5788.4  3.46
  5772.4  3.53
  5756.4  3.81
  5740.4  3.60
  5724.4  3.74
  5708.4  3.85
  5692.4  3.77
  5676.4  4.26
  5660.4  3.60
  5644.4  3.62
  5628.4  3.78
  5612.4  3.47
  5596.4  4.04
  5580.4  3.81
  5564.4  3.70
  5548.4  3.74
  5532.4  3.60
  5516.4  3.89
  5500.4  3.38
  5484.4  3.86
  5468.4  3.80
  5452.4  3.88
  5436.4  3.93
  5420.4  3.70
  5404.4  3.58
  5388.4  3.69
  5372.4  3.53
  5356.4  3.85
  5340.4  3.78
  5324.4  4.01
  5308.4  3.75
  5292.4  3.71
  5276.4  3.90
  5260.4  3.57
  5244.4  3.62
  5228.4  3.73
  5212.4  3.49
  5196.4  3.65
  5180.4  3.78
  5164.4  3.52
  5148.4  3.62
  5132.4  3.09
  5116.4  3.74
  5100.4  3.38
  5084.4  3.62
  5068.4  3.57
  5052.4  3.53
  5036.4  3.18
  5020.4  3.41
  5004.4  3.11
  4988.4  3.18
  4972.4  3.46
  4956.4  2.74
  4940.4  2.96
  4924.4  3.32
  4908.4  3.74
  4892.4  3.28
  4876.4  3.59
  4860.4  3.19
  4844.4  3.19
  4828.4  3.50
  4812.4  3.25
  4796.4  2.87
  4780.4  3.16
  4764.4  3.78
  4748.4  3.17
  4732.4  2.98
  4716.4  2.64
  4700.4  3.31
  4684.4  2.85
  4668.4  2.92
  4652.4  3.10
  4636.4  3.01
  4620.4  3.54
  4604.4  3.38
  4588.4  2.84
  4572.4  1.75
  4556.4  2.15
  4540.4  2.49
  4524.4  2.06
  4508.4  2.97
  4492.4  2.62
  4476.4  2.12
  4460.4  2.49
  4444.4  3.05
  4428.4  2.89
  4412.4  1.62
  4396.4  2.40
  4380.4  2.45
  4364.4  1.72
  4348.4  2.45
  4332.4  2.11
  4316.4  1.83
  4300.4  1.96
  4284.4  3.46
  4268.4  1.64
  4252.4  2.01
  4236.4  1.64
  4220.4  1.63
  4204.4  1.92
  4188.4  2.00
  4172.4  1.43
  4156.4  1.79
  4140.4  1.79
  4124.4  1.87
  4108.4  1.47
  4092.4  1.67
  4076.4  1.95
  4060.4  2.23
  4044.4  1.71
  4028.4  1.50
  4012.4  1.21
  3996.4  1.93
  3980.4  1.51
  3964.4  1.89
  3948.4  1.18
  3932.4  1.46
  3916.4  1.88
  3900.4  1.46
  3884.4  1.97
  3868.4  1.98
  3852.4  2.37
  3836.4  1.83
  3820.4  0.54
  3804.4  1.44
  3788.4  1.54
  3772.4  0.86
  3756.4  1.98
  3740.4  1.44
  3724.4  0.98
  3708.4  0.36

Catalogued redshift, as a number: 0.15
